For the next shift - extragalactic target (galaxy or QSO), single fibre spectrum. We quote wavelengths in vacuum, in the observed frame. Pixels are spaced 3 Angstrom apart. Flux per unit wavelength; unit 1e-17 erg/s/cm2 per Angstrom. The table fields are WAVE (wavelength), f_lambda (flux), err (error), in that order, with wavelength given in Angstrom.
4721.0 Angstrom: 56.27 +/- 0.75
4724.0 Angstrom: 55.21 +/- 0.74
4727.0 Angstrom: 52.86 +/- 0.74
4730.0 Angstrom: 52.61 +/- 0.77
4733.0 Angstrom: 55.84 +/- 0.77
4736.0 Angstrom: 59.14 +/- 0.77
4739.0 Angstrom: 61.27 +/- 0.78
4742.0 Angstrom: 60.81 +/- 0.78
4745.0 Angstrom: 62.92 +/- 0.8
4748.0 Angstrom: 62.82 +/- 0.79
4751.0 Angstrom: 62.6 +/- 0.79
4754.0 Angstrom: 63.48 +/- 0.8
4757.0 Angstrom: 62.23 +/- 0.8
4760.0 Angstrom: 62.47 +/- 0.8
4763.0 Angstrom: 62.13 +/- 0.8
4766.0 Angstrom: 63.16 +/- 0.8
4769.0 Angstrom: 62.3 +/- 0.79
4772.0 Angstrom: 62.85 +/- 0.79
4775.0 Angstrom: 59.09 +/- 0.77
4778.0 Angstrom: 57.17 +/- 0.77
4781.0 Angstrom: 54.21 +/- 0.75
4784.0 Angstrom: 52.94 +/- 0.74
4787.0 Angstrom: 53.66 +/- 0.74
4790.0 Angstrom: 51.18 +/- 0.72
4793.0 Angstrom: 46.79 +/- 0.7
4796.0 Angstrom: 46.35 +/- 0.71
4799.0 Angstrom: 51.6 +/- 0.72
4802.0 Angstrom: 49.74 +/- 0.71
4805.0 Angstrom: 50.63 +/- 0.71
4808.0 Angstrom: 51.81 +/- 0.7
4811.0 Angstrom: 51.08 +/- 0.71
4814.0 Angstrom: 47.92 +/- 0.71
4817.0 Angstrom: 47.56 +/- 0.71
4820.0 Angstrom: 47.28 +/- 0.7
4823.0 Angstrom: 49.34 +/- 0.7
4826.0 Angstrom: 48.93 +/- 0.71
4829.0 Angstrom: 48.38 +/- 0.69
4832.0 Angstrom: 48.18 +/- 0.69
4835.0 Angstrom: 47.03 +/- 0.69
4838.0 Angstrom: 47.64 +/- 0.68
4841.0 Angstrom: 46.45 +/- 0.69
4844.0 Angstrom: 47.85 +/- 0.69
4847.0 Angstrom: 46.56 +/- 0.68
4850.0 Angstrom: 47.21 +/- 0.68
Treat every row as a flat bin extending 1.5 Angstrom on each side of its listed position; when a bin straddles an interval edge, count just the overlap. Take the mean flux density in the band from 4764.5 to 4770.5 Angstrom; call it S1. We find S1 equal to 62.7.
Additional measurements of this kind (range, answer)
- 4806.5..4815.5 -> 50.3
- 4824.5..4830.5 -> 48.7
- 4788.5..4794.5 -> 49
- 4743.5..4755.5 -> 63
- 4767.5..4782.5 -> 59.1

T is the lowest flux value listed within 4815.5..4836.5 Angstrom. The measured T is 47.03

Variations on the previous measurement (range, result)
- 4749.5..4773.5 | 62.13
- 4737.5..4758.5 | 60.81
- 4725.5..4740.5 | 52.61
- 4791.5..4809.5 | 46.35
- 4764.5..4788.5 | 52.94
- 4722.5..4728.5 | 52.86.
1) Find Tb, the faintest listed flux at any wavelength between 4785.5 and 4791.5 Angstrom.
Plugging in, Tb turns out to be 51.18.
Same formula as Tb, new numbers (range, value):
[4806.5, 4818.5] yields 47.56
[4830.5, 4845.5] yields 46.45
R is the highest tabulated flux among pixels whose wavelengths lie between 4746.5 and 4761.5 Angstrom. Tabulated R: 63.48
